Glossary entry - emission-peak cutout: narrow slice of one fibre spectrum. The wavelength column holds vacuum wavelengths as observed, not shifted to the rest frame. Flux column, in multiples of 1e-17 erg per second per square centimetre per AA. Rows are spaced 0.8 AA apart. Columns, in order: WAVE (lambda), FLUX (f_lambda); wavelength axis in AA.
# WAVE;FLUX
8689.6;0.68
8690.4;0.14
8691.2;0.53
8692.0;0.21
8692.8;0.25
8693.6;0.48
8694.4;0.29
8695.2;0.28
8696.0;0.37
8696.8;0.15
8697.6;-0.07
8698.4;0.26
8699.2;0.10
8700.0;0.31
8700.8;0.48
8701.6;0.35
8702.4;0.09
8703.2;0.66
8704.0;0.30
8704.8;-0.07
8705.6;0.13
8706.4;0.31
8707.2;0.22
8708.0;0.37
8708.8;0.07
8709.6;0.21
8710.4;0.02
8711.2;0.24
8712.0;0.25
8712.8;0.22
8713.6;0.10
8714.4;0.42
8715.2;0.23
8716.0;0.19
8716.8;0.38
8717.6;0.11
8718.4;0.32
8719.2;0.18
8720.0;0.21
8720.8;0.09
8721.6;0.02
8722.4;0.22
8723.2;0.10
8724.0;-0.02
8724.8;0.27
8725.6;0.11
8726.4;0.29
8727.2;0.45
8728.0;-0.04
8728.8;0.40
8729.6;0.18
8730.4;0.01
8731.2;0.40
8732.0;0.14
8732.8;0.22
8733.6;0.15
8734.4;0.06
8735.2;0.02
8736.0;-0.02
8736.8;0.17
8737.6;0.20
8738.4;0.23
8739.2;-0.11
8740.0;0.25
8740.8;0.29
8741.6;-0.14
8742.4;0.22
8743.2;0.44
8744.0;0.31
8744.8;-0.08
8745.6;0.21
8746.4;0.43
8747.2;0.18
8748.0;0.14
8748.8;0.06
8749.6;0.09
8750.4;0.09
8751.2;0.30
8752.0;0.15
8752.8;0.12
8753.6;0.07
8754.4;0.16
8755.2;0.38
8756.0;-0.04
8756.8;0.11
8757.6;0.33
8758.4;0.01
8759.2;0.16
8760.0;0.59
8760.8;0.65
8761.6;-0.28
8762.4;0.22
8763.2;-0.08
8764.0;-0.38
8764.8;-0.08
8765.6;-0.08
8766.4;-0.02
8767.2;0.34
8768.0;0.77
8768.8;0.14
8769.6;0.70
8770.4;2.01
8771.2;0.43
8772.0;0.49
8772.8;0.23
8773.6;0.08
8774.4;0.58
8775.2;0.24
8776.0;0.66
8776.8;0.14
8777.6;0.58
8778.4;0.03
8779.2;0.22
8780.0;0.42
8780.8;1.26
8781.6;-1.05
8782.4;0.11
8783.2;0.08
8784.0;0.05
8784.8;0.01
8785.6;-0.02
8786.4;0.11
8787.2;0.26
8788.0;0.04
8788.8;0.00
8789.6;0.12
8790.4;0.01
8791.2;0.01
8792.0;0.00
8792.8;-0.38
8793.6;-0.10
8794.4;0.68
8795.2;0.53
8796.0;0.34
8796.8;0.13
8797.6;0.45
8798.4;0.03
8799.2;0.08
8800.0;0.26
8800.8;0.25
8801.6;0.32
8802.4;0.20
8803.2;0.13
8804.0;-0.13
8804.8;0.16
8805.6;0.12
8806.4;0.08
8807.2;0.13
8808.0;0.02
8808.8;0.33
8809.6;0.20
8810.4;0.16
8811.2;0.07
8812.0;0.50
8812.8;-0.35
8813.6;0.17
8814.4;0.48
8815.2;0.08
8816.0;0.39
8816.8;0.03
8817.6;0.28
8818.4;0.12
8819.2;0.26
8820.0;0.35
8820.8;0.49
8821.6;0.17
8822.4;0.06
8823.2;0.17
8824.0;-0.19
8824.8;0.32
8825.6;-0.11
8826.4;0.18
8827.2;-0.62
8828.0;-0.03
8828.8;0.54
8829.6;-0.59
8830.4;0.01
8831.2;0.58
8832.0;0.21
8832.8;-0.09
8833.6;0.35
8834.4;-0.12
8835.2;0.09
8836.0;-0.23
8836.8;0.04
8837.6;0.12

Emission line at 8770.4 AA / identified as [O III] 5007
